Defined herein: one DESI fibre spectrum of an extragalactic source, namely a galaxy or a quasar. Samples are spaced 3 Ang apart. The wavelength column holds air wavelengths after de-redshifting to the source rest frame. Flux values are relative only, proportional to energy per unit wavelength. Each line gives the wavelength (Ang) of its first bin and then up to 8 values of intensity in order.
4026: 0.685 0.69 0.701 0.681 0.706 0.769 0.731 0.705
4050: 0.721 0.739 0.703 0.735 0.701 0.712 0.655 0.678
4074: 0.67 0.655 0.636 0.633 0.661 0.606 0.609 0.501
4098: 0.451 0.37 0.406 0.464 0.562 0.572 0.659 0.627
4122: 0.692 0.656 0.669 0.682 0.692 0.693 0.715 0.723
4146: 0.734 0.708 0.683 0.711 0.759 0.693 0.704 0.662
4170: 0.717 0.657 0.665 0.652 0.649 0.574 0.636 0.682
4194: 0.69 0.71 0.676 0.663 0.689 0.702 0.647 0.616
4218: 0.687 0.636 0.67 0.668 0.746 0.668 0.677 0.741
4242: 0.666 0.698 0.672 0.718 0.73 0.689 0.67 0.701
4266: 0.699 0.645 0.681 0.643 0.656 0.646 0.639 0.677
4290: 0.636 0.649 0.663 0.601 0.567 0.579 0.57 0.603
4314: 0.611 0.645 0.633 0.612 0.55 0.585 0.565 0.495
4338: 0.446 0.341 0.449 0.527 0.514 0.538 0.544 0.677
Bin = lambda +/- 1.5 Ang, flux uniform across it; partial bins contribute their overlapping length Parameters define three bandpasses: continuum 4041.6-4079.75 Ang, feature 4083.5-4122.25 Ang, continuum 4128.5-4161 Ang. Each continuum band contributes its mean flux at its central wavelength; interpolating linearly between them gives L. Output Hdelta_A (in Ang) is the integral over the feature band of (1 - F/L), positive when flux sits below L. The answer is 8.5 Ang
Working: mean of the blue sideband 0.7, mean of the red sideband 0.708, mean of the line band 0.55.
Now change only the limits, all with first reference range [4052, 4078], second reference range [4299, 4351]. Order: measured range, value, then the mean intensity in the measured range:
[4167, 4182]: -0.9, 0.669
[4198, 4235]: -3.9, 0.673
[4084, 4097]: 1.7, 0.59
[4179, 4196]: -0.6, 0.649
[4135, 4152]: -1.6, 0.711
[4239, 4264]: -4.5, 0.696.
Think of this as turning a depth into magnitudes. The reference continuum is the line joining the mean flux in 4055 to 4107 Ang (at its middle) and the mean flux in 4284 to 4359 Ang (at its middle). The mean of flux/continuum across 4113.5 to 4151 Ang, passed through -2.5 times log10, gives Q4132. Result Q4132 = -0.15 mag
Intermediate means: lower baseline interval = 0.606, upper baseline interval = 0.57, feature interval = 0.684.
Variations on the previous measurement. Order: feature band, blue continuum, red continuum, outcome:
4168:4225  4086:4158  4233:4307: -0.04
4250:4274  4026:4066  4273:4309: -0.08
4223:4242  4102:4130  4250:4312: -0.10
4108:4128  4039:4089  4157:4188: 0.09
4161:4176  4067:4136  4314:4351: -0.18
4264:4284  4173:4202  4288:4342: -0.10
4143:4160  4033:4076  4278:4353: -0.10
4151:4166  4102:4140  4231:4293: -0.13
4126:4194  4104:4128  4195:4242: -0.09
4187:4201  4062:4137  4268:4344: -0.13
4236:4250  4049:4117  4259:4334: -0.11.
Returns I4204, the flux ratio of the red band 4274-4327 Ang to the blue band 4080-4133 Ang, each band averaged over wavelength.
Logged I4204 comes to 1.07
